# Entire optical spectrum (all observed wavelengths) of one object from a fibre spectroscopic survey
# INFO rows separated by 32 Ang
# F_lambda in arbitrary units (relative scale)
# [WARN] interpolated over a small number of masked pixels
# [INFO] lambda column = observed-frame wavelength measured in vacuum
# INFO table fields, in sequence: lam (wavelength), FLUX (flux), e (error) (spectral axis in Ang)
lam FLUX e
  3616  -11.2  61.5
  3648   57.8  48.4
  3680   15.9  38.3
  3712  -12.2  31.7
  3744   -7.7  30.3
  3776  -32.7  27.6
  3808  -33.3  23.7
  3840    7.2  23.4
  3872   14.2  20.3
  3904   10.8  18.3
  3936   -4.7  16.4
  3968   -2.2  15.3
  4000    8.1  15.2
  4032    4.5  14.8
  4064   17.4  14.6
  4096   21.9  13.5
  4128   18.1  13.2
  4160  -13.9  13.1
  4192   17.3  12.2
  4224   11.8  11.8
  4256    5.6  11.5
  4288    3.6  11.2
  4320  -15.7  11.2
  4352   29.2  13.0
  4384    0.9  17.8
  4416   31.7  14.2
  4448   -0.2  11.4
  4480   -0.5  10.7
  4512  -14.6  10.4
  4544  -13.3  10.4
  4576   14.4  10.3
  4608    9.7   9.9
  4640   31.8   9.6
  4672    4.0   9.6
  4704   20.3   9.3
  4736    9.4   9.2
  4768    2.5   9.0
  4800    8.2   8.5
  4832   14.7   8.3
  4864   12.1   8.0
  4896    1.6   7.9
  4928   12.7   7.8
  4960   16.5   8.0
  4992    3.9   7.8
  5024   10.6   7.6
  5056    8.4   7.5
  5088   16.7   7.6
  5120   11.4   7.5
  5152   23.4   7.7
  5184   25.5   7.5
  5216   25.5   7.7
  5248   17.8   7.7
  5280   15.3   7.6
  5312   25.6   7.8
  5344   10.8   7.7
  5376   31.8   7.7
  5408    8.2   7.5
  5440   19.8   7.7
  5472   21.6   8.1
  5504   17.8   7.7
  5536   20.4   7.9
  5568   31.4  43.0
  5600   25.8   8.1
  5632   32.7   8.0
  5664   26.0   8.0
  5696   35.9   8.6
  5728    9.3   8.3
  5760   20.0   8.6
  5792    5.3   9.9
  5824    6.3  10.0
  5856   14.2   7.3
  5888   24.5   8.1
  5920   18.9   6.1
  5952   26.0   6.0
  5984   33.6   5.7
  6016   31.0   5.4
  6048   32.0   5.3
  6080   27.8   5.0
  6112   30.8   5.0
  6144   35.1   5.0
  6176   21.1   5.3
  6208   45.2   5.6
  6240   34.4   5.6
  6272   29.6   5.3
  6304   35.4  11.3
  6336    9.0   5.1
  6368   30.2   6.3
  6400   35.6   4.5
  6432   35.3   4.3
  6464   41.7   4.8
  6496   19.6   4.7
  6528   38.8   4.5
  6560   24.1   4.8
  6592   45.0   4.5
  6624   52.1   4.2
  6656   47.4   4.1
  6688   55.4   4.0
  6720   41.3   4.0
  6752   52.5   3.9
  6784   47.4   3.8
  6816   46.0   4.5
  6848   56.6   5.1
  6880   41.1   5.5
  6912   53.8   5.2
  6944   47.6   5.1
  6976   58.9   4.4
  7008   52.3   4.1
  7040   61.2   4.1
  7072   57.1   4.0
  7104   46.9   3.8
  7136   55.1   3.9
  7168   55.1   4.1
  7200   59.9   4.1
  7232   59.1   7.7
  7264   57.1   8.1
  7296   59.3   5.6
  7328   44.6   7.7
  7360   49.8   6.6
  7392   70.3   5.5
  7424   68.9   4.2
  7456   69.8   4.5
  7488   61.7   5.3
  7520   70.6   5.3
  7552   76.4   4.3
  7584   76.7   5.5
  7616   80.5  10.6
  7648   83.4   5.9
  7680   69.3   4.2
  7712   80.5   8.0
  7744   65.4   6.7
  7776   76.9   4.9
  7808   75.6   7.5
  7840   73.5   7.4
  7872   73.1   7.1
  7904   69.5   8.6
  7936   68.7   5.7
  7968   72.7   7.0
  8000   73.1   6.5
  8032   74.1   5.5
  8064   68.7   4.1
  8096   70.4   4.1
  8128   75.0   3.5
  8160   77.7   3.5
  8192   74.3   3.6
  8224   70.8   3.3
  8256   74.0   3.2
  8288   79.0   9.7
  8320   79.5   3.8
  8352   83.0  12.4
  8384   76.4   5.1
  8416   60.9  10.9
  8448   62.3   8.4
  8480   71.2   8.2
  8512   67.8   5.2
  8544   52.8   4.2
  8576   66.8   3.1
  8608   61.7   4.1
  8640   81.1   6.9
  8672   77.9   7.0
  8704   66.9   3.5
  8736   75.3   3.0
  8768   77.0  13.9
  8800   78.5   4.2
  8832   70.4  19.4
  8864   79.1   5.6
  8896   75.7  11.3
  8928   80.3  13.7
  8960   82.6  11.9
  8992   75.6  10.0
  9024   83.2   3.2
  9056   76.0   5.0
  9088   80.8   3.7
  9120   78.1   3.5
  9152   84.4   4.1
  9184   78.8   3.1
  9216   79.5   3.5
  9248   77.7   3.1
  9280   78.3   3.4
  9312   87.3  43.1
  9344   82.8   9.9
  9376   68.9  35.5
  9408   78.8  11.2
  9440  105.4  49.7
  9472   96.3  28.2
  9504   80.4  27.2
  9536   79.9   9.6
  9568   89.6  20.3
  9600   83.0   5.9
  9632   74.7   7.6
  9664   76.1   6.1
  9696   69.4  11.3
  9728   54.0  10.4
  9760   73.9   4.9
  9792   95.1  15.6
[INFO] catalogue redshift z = 0.651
